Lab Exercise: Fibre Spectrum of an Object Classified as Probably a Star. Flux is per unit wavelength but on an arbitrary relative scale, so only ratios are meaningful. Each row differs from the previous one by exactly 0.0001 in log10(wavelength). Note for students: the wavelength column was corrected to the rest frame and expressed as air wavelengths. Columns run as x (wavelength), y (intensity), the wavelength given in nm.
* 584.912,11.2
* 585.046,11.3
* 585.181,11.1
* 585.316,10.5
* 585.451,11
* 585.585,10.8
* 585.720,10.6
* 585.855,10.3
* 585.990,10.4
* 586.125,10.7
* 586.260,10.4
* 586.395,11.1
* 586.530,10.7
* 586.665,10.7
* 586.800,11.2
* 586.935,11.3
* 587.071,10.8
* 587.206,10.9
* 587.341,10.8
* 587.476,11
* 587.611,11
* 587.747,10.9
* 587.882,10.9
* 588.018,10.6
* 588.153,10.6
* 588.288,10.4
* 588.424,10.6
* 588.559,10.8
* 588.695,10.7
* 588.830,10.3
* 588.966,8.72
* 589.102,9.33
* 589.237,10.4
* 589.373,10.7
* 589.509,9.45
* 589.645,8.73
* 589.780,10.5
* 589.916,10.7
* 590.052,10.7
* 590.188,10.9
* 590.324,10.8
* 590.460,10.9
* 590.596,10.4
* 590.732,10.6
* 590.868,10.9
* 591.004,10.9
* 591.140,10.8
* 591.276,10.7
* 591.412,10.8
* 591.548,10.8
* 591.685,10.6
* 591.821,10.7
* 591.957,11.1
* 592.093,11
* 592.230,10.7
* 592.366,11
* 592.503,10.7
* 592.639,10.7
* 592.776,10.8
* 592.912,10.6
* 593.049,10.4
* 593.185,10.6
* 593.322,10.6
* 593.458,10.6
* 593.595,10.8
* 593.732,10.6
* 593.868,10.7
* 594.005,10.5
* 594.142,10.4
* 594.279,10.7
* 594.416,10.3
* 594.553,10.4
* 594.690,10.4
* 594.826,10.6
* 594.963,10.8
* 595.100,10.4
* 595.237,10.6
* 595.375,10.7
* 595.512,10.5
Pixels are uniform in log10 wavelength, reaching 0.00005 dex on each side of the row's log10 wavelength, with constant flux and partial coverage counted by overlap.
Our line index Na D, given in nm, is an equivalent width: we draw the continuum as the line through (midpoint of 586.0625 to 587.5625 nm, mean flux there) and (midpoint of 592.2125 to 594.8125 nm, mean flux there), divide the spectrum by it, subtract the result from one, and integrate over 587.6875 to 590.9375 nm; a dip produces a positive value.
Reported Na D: 0.11 nm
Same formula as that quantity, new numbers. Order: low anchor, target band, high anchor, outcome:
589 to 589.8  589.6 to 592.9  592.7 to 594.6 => -0.19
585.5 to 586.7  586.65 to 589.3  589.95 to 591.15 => 0.02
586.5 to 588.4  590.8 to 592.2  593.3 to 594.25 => -0.02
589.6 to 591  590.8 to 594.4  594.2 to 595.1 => -0.06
